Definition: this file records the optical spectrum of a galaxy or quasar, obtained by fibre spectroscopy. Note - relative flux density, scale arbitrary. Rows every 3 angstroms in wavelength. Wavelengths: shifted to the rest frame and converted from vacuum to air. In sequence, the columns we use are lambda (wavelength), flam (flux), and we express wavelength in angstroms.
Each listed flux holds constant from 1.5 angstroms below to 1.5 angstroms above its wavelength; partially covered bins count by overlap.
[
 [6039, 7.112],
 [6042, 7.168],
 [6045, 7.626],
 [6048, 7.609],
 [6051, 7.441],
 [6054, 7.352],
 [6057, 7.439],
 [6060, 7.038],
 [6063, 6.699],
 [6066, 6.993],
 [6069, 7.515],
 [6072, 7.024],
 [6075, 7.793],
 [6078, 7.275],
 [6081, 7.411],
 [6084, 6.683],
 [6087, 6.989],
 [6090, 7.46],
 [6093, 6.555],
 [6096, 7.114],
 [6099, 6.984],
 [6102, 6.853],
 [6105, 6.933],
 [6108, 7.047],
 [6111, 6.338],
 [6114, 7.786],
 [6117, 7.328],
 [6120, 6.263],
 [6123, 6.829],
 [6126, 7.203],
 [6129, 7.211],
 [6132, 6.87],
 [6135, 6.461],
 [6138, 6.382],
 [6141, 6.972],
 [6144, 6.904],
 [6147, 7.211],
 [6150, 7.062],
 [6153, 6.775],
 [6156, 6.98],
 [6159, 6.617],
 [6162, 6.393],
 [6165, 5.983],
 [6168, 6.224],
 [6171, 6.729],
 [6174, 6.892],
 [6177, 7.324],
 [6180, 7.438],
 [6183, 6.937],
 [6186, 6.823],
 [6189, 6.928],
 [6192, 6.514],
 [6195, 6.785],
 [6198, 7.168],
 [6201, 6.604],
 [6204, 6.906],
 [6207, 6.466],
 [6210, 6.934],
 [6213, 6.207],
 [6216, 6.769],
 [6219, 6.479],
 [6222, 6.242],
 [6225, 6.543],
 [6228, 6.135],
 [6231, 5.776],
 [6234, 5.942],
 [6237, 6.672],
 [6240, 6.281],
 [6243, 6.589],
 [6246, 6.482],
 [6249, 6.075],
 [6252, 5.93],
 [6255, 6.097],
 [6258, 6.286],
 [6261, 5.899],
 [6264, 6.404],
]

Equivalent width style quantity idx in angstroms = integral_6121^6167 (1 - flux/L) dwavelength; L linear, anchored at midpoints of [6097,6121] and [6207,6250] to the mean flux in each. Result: 0.1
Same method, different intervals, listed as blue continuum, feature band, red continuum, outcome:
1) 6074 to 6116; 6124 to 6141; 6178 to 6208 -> 0.4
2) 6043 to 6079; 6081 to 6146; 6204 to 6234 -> 0.8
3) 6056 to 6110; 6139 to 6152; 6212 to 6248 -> -0.4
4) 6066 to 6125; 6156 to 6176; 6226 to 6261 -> 0.4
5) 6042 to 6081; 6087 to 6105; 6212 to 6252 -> 0.3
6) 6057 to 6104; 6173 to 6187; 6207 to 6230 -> -1.0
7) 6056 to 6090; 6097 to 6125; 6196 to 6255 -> 0.2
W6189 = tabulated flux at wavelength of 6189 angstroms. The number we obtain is 6.928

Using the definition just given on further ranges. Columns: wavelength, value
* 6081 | 7.411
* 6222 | 6.242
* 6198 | 7.168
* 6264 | 6.404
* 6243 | 6.589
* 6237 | 6.672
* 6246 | 6.482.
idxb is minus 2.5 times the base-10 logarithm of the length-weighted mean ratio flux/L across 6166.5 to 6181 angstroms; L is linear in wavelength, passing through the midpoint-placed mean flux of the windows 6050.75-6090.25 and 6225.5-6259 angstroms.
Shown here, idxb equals -0.047 mag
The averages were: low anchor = 7.21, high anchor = 6.21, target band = 6.9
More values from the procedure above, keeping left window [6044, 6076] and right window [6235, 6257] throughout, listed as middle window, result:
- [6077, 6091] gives 0.00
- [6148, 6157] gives -0.02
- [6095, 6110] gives 0.02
